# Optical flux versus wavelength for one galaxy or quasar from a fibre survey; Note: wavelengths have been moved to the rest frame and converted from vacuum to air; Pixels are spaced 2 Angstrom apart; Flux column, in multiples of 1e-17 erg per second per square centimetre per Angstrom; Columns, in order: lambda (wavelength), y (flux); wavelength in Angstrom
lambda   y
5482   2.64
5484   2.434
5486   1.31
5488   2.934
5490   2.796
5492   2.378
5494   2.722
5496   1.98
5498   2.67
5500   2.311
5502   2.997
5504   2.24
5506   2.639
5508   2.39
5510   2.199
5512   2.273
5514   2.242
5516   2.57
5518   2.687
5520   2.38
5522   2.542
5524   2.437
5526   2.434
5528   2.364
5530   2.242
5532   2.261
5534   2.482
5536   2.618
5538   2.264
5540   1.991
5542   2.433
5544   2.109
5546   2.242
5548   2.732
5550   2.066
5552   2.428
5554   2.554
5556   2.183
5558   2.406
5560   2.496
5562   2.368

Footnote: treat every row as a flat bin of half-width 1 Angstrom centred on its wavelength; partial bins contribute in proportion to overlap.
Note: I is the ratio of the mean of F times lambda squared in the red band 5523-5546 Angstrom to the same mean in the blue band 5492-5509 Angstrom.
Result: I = 0.9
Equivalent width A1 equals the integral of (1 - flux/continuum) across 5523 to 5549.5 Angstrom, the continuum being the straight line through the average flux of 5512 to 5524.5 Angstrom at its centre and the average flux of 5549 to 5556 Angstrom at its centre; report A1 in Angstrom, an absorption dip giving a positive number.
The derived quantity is 0.45 Angstrom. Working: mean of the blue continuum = 2.46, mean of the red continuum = 2.33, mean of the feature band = 2.35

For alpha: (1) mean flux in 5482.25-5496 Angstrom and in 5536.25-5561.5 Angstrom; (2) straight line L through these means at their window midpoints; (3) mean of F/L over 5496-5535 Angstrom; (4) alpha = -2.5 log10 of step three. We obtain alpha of -0.02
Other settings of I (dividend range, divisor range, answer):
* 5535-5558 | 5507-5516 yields 1.02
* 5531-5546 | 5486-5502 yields 0.94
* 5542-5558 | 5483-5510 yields 0.98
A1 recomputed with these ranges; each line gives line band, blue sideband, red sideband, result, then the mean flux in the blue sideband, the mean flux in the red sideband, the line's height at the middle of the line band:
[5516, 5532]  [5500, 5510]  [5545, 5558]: 0.1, 2.5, 2.37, 2.45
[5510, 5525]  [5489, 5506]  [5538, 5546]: -0.4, 2.52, 2.2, 2.37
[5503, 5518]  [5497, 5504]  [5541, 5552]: 0.9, 2.6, 2.33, 2.54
